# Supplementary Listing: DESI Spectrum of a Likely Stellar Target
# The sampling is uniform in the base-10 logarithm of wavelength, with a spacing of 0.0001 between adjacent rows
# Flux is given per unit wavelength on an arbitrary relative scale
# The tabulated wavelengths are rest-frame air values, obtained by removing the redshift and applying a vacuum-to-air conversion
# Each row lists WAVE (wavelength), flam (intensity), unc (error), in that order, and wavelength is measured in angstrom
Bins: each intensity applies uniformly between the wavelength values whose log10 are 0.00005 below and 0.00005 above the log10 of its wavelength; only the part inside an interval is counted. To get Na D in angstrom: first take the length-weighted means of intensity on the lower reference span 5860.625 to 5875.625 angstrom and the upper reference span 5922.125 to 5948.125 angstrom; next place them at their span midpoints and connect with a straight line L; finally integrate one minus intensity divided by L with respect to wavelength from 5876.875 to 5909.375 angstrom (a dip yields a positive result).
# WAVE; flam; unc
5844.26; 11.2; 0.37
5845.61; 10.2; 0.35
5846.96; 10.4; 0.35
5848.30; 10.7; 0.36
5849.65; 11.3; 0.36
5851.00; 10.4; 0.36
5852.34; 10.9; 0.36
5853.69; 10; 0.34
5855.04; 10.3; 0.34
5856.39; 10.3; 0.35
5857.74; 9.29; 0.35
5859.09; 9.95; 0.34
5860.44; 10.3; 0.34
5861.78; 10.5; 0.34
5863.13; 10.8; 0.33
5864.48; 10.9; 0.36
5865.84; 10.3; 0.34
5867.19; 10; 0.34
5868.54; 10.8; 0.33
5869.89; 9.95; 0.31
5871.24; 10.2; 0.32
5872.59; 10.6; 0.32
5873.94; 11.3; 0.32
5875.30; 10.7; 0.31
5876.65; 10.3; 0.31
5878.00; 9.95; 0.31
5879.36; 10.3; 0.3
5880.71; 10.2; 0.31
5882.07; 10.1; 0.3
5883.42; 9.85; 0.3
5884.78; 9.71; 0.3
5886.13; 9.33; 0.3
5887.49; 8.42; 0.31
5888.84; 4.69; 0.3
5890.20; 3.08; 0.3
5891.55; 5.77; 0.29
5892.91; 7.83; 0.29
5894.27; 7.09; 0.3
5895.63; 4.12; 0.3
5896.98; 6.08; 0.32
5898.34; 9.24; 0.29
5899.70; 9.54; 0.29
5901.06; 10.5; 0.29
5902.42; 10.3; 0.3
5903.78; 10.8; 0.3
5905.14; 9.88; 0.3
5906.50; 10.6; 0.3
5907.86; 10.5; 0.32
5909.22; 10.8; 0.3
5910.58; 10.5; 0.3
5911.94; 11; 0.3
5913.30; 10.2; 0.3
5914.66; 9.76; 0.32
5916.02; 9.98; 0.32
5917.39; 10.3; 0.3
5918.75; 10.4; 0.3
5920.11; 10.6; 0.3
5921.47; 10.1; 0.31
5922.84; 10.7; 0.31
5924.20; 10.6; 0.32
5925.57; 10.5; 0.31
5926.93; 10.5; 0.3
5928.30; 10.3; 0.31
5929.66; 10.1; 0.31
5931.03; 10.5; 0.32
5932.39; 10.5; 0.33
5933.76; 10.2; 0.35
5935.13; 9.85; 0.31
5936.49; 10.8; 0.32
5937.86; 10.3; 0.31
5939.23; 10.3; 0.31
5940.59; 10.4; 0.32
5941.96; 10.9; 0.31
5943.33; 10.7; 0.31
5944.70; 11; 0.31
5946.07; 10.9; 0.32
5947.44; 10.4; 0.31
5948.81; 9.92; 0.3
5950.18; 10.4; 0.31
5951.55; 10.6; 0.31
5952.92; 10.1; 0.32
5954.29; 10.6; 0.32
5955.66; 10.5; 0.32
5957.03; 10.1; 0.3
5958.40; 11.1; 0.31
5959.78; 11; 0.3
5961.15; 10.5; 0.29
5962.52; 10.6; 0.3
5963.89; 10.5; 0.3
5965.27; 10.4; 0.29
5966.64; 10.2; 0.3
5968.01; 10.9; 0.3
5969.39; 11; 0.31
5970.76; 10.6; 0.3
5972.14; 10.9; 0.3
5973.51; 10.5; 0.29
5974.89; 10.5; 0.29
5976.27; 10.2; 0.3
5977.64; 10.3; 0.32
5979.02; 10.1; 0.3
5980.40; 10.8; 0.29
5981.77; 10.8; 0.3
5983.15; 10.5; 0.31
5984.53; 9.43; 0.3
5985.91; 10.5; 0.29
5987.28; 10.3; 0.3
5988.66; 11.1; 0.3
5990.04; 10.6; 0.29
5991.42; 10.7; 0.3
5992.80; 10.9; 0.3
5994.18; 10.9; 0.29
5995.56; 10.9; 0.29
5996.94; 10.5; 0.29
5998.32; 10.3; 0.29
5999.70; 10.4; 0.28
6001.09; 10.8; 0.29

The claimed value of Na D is 5.7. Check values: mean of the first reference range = 10.5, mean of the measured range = 8.68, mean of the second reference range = 10.5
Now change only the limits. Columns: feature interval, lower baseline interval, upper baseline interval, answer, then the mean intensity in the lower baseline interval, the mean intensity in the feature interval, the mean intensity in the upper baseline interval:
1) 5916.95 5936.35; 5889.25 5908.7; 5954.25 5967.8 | -2.4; 8.21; 10.4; 10.6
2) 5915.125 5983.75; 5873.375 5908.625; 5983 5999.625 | -4.6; 8.85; 10.5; 10.6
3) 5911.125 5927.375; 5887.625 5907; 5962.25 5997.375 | -3.5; 7.82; 10.4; 10.6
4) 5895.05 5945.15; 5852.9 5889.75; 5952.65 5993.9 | 0.6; 9.92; 10.1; 10.5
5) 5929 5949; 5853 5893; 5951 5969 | -0.3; 9.55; 10.5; 10.6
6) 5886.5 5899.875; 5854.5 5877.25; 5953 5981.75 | 5.0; 10.4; 6.54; 10.6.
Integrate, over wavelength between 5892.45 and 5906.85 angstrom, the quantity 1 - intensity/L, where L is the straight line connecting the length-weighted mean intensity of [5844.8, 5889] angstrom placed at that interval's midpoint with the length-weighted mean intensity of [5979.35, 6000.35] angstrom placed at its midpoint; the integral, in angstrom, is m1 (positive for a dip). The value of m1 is 2.2 angstrom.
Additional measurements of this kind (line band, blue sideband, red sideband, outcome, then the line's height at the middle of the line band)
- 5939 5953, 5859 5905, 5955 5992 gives -0.54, 10.1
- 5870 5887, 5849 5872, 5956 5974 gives 0.37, 10.4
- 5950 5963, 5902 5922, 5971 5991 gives -0.14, 10.4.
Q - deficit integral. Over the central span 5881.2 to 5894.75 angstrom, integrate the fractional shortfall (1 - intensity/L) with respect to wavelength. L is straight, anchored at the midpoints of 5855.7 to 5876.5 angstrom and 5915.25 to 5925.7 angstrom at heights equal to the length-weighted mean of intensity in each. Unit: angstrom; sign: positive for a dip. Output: 3.6 angstrom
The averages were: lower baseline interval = 10.4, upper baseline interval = 10.4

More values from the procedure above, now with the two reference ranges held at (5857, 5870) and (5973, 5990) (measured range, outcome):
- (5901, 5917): -0.08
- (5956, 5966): -0.19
